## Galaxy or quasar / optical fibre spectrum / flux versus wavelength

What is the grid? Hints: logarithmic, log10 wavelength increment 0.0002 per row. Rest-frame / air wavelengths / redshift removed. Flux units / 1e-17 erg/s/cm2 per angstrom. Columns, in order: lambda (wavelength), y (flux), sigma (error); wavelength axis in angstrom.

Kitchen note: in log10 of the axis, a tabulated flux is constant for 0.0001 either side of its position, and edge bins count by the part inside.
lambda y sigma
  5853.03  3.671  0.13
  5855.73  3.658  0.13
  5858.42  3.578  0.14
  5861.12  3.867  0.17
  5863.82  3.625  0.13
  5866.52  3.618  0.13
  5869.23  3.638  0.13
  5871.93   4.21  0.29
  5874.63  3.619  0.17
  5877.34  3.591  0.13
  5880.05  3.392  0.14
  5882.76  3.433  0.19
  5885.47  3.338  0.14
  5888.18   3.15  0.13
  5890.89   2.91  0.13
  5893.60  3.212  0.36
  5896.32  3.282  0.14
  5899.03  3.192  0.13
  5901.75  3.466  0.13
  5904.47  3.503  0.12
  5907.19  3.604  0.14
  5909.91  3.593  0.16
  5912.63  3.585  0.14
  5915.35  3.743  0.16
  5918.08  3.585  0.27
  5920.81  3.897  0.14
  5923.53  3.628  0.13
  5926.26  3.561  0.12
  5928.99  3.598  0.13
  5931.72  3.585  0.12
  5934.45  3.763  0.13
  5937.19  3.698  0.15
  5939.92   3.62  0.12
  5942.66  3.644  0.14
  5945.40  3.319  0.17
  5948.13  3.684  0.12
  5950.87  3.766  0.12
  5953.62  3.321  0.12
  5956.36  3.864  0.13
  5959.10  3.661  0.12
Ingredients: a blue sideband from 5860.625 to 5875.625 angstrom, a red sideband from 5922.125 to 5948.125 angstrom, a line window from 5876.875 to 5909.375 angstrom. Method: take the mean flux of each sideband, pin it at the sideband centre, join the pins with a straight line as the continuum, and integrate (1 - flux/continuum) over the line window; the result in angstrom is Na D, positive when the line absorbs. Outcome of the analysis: 3.2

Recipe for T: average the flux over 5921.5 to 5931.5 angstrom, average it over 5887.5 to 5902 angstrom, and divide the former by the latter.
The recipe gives 1.14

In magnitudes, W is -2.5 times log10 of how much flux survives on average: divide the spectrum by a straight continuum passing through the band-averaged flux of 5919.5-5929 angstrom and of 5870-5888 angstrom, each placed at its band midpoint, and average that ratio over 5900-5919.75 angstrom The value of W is 0.02 mag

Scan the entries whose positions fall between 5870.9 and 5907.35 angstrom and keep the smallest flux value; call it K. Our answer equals 2.91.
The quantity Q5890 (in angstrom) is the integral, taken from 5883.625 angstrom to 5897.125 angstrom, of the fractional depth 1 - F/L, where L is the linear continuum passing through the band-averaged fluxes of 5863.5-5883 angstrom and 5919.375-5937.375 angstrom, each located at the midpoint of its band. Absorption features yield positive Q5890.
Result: 1.8 angstrom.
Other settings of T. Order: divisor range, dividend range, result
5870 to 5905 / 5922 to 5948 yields 1.06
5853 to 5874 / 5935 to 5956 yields 0.96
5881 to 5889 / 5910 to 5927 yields 1.10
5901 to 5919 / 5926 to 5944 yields 1.02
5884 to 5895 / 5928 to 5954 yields 1.14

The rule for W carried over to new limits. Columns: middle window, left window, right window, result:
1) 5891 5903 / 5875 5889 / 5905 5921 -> 0.09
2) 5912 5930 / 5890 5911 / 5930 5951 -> -0.05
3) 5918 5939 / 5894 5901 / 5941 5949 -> -0.07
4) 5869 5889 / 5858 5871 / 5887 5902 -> -0.03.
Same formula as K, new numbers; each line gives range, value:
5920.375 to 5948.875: 3.319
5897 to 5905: 3.192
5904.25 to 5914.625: 3.503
